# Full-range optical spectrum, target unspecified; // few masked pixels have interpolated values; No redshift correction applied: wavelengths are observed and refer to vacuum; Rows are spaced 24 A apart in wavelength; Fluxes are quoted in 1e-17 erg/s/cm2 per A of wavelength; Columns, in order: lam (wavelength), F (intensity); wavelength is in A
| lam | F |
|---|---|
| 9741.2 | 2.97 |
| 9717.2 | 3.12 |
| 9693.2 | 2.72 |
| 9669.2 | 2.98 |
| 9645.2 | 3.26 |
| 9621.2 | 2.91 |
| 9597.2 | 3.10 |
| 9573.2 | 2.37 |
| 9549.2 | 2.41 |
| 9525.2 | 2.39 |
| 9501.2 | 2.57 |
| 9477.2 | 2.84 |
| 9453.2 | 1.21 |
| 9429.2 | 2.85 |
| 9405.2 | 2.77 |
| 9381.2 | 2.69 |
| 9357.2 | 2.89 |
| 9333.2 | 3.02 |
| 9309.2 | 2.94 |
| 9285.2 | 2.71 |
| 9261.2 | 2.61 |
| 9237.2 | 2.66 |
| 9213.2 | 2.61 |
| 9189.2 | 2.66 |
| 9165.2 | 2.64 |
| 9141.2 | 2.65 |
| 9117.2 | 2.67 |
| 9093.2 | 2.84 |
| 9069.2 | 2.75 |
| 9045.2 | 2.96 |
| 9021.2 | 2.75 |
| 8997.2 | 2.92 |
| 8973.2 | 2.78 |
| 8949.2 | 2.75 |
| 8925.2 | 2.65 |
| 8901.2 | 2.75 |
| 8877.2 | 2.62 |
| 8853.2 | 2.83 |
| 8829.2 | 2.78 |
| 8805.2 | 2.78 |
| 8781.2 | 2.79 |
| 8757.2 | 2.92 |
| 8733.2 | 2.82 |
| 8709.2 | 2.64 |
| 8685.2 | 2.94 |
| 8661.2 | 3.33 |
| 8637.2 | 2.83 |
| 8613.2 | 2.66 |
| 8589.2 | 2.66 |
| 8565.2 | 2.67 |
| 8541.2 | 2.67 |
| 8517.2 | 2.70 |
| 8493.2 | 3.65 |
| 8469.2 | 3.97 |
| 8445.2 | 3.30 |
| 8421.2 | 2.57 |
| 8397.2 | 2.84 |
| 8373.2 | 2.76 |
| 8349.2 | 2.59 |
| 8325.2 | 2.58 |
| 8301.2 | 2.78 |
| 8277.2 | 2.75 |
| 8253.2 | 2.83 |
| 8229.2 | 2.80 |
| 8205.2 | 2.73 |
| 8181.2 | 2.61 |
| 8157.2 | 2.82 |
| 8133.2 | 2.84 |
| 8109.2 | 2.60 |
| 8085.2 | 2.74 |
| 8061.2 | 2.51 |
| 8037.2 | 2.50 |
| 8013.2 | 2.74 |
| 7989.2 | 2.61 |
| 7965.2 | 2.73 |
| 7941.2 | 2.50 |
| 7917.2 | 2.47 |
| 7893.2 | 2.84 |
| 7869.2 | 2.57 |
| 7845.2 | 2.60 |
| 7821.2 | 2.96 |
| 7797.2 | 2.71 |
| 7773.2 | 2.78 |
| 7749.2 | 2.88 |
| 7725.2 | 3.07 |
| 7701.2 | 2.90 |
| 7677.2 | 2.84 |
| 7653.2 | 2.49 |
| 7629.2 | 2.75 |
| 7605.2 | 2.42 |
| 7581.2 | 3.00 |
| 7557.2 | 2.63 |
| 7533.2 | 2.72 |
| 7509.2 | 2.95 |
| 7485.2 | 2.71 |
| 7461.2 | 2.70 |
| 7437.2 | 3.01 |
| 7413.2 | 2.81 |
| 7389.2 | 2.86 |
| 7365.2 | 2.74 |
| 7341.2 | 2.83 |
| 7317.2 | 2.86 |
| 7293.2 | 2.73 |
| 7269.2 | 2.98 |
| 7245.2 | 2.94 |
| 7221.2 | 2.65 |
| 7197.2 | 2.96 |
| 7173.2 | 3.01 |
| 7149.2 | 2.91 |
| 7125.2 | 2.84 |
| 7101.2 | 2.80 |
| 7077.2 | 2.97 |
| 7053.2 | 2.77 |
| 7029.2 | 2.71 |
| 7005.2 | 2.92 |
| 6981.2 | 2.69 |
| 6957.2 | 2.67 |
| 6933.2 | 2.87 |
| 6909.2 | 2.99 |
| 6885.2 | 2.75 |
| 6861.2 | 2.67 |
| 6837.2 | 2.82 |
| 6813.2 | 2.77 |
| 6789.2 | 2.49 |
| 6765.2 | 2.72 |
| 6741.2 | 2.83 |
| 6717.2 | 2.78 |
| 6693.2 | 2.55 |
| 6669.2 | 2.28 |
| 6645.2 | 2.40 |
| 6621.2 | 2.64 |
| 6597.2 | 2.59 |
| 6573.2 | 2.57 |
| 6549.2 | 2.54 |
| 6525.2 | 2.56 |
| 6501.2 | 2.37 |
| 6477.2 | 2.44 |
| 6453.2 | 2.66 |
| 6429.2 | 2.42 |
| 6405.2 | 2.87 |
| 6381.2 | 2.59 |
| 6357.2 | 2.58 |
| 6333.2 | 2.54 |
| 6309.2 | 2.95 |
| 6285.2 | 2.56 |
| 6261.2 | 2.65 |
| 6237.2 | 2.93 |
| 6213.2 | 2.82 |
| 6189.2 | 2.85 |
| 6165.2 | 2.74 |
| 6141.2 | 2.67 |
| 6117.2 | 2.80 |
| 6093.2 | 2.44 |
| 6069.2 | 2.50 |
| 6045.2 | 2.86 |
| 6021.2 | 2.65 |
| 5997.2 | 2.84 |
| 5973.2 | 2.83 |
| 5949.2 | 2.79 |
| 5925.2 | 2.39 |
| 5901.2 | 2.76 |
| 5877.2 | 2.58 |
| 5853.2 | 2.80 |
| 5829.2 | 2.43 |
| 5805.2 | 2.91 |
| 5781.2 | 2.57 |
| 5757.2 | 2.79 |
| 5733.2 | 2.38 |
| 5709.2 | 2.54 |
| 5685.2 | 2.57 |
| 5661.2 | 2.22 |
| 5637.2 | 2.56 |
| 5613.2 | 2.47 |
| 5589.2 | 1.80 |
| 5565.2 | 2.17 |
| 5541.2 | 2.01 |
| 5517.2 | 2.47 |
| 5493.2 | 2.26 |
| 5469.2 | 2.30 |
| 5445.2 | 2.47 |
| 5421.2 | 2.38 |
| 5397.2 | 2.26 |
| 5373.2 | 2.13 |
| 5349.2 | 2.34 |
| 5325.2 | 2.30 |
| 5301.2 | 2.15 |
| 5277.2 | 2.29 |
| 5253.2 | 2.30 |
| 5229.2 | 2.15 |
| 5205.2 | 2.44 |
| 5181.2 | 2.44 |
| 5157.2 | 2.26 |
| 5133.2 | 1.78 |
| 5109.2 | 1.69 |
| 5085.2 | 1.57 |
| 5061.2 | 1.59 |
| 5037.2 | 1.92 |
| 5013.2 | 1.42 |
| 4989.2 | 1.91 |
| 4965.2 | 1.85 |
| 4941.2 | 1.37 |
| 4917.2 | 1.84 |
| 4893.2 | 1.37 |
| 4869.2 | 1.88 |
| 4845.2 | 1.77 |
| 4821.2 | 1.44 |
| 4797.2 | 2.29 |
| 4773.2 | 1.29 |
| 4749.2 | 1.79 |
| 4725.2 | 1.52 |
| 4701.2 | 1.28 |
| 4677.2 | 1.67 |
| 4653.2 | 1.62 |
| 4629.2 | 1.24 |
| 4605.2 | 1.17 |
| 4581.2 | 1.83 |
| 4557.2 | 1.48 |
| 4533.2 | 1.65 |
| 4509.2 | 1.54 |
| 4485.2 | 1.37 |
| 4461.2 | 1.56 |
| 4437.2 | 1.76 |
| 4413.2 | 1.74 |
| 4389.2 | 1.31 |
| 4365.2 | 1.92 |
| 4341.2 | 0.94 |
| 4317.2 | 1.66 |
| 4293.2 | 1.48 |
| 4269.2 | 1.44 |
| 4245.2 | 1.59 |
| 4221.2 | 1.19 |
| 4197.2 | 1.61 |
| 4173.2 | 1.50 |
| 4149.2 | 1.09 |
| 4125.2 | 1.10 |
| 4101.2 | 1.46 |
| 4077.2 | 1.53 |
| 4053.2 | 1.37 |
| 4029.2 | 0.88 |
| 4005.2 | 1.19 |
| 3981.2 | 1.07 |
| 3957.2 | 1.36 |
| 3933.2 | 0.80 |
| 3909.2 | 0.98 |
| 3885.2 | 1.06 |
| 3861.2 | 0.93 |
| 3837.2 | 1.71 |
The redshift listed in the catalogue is 0.289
